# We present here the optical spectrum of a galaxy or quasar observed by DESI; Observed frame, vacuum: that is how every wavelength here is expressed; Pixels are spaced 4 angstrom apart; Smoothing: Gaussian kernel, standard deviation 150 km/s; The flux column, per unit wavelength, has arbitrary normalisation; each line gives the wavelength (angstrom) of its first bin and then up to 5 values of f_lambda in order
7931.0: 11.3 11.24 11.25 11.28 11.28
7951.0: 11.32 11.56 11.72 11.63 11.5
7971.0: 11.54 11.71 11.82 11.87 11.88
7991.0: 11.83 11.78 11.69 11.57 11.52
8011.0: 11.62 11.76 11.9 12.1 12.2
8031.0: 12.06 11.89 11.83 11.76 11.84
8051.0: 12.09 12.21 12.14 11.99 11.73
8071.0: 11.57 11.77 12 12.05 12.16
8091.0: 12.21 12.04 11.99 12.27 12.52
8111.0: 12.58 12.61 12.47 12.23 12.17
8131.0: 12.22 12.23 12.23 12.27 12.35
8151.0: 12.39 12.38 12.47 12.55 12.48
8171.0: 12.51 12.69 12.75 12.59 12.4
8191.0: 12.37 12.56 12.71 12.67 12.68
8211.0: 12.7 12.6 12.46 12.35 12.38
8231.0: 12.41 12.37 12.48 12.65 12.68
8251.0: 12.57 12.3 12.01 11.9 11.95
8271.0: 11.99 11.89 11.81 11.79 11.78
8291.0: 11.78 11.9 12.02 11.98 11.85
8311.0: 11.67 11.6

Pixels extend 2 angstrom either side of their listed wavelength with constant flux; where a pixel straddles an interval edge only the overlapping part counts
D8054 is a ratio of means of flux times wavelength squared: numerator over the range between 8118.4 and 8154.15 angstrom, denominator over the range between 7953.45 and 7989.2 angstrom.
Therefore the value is 1.1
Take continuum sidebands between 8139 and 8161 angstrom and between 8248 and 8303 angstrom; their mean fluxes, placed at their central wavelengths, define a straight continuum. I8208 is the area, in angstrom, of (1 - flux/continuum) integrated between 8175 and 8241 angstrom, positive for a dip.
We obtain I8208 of -1.9 angstrom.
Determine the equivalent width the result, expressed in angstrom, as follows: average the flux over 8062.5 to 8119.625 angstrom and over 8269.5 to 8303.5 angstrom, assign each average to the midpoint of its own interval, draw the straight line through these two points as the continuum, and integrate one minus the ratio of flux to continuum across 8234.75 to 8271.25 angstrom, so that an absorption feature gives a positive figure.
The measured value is -1.2 angstrom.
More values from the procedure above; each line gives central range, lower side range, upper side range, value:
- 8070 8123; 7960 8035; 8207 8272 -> -0.7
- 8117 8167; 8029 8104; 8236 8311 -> -1.4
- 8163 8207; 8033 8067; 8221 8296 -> -1.8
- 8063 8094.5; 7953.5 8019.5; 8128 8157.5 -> 0.3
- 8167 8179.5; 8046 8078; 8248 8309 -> -0.7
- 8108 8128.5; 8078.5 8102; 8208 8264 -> -0.5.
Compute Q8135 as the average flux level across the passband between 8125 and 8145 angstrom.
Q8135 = 12.2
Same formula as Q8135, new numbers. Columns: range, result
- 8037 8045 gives 11.8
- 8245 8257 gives 12.5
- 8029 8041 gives 11.9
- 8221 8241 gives 12.4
